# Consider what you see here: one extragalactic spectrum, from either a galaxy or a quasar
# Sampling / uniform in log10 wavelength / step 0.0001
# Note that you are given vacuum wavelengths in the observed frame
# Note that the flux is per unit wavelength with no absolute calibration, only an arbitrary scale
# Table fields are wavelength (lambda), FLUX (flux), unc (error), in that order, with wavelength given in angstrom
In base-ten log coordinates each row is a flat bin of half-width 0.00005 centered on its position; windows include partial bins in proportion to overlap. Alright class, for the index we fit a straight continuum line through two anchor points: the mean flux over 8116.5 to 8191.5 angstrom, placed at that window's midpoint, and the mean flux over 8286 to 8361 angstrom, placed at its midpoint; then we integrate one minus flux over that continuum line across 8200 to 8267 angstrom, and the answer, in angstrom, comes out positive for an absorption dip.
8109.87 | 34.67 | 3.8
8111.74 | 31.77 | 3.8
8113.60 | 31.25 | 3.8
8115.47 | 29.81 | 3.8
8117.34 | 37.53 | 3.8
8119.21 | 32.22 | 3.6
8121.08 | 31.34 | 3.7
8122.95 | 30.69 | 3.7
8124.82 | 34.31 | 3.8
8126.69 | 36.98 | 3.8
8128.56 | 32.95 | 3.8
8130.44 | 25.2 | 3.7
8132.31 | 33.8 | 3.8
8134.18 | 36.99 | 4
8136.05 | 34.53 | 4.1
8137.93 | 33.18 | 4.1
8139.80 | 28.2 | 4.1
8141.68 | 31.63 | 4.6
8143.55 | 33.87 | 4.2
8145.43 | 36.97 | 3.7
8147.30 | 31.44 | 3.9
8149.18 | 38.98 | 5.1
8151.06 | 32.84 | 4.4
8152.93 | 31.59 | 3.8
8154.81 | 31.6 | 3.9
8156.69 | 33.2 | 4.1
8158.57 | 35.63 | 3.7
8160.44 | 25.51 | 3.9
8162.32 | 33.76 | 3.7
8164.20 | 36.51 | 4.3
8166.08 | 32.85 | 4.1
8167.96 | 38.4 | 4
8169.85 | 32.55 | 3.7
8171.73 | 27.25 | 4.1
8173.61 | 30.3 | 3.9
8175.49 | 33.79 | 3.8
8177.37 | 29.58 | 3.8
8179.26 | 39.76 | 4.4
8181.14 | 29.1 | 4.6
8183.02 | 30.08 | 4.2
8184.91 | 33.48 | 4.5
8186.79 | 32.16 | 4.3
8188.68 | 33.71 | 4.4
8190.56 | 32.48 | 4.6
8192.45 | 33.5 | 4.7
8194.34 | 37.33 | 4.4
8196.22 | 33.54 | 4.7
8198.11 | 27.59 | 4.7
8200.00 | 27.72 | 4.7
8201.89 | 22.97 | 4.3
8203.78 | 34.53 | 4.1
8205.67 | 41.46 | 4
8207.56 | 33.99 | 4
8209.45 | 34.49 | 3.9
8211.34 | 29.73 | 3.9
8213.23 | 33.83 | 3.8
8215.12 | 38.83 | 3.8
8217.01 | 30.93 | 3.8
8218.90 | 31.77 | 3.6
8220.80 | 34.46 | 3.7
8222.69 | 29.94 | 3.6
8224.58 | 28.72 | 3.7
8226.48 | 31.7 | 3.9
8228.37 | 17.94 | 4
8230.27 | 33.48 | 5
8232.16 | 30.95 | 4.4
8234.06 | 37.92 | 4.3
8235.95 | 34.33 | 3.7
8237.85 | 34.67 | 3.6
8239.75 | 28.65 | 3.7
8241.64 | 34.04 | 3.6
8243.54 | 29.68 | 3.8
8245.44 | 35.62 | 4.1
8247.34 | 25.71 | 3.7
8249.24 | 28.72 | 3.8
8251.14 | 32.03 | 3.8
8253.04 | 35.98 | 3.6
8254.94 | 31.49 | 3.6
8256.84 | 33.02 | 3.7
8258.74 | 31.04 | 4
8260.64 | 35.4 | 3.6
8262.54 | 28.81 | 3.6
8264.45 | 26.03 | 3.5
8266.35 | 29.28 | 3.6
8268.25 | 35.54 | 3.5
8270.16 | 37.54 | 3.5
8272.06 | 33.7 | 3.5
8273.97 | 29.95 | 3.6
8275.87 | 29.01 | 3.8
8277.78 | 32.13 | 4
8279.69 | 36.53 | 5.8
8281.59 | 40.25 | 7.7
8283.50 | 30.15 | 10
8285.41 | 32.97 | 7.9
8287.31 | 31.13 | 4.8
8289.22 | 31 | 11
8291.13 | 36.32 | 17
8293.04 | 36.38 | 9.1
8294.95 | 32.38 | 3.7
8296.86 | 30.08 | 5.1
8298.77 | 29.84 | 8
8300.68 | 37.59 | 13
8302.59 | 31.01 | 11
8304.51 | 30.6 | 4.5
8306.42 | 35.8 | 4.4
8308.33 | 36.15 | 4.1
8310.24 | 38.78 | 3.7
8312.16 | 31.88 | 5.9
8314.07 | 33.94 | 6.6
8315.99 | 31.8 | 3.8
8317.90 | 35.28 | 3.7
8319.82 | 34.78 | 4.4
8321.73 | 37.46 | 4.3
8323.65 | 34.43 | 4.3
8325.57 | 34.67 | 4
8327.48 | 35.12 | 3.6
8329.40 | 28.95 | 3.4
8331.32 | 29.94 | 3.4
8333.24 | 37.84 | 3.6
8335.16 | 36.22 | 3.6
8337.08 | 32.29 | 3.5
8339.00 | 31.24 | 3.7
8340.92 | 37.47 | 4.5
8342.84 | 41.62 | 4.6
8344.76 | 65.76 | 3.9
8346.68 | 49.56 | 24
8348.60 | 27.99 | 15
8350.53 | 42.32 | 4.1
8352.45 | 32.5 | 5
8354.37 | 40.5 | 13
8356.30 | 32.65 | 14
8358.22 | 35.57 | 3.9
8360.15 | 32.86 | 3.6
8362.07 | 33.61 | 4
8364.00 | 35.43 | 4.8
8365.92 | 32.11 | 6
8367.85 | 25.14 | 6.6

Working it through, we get 4.64 angstrom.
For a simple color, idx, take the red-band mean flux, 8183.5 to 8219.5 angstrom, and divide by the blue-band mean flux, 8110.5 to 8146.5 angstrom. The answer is 1.0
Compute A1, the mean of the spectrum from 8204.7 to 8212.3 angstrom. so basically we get 34.9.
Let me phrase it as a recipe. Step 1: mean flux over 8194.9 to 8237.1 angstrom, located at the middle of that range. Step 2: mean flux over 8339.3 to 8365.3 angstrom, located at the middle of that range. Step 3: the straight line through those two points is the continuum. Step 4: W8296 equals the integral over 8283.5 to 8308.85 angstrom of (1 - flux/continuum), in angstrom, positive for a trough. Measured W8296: 2.1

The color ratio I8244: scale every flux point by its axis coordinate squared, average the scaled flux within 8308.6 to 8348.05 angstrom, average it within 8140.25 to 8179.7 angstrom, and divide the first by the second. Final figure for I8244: 1.2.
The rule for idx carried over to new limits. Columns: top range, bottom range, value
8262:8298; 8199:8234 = 1.03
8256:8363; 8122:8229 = 1.06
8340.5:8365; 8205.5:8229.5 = 1.23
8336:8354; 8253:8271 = 1.24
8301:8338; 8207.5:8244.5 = 1.07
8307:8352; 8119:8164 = 1.12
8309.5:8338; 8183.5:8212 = 1.05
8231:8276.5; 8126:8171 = 0.96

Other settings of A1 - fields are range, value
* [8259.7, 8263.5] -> 32.1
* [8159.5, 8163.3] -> 29.8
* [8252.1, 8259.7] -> 32.9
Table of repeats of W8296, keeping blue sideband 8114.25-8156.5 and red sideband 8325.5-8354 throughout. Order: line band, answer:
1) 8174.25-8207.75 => 1.7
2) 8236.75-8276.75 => 4.6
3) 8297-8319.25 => 2.0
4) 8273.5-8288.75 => 1.5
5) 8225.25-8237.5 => 1.4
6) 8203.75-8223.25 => 0.4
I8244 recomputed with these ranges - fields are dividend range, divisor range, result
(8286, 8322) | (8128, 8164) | 1.07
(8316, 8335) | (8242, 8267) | 1.12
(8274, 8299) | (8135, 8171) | 1.02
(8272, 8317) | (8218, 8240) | 1.08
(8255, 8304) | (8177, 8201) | 1.03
